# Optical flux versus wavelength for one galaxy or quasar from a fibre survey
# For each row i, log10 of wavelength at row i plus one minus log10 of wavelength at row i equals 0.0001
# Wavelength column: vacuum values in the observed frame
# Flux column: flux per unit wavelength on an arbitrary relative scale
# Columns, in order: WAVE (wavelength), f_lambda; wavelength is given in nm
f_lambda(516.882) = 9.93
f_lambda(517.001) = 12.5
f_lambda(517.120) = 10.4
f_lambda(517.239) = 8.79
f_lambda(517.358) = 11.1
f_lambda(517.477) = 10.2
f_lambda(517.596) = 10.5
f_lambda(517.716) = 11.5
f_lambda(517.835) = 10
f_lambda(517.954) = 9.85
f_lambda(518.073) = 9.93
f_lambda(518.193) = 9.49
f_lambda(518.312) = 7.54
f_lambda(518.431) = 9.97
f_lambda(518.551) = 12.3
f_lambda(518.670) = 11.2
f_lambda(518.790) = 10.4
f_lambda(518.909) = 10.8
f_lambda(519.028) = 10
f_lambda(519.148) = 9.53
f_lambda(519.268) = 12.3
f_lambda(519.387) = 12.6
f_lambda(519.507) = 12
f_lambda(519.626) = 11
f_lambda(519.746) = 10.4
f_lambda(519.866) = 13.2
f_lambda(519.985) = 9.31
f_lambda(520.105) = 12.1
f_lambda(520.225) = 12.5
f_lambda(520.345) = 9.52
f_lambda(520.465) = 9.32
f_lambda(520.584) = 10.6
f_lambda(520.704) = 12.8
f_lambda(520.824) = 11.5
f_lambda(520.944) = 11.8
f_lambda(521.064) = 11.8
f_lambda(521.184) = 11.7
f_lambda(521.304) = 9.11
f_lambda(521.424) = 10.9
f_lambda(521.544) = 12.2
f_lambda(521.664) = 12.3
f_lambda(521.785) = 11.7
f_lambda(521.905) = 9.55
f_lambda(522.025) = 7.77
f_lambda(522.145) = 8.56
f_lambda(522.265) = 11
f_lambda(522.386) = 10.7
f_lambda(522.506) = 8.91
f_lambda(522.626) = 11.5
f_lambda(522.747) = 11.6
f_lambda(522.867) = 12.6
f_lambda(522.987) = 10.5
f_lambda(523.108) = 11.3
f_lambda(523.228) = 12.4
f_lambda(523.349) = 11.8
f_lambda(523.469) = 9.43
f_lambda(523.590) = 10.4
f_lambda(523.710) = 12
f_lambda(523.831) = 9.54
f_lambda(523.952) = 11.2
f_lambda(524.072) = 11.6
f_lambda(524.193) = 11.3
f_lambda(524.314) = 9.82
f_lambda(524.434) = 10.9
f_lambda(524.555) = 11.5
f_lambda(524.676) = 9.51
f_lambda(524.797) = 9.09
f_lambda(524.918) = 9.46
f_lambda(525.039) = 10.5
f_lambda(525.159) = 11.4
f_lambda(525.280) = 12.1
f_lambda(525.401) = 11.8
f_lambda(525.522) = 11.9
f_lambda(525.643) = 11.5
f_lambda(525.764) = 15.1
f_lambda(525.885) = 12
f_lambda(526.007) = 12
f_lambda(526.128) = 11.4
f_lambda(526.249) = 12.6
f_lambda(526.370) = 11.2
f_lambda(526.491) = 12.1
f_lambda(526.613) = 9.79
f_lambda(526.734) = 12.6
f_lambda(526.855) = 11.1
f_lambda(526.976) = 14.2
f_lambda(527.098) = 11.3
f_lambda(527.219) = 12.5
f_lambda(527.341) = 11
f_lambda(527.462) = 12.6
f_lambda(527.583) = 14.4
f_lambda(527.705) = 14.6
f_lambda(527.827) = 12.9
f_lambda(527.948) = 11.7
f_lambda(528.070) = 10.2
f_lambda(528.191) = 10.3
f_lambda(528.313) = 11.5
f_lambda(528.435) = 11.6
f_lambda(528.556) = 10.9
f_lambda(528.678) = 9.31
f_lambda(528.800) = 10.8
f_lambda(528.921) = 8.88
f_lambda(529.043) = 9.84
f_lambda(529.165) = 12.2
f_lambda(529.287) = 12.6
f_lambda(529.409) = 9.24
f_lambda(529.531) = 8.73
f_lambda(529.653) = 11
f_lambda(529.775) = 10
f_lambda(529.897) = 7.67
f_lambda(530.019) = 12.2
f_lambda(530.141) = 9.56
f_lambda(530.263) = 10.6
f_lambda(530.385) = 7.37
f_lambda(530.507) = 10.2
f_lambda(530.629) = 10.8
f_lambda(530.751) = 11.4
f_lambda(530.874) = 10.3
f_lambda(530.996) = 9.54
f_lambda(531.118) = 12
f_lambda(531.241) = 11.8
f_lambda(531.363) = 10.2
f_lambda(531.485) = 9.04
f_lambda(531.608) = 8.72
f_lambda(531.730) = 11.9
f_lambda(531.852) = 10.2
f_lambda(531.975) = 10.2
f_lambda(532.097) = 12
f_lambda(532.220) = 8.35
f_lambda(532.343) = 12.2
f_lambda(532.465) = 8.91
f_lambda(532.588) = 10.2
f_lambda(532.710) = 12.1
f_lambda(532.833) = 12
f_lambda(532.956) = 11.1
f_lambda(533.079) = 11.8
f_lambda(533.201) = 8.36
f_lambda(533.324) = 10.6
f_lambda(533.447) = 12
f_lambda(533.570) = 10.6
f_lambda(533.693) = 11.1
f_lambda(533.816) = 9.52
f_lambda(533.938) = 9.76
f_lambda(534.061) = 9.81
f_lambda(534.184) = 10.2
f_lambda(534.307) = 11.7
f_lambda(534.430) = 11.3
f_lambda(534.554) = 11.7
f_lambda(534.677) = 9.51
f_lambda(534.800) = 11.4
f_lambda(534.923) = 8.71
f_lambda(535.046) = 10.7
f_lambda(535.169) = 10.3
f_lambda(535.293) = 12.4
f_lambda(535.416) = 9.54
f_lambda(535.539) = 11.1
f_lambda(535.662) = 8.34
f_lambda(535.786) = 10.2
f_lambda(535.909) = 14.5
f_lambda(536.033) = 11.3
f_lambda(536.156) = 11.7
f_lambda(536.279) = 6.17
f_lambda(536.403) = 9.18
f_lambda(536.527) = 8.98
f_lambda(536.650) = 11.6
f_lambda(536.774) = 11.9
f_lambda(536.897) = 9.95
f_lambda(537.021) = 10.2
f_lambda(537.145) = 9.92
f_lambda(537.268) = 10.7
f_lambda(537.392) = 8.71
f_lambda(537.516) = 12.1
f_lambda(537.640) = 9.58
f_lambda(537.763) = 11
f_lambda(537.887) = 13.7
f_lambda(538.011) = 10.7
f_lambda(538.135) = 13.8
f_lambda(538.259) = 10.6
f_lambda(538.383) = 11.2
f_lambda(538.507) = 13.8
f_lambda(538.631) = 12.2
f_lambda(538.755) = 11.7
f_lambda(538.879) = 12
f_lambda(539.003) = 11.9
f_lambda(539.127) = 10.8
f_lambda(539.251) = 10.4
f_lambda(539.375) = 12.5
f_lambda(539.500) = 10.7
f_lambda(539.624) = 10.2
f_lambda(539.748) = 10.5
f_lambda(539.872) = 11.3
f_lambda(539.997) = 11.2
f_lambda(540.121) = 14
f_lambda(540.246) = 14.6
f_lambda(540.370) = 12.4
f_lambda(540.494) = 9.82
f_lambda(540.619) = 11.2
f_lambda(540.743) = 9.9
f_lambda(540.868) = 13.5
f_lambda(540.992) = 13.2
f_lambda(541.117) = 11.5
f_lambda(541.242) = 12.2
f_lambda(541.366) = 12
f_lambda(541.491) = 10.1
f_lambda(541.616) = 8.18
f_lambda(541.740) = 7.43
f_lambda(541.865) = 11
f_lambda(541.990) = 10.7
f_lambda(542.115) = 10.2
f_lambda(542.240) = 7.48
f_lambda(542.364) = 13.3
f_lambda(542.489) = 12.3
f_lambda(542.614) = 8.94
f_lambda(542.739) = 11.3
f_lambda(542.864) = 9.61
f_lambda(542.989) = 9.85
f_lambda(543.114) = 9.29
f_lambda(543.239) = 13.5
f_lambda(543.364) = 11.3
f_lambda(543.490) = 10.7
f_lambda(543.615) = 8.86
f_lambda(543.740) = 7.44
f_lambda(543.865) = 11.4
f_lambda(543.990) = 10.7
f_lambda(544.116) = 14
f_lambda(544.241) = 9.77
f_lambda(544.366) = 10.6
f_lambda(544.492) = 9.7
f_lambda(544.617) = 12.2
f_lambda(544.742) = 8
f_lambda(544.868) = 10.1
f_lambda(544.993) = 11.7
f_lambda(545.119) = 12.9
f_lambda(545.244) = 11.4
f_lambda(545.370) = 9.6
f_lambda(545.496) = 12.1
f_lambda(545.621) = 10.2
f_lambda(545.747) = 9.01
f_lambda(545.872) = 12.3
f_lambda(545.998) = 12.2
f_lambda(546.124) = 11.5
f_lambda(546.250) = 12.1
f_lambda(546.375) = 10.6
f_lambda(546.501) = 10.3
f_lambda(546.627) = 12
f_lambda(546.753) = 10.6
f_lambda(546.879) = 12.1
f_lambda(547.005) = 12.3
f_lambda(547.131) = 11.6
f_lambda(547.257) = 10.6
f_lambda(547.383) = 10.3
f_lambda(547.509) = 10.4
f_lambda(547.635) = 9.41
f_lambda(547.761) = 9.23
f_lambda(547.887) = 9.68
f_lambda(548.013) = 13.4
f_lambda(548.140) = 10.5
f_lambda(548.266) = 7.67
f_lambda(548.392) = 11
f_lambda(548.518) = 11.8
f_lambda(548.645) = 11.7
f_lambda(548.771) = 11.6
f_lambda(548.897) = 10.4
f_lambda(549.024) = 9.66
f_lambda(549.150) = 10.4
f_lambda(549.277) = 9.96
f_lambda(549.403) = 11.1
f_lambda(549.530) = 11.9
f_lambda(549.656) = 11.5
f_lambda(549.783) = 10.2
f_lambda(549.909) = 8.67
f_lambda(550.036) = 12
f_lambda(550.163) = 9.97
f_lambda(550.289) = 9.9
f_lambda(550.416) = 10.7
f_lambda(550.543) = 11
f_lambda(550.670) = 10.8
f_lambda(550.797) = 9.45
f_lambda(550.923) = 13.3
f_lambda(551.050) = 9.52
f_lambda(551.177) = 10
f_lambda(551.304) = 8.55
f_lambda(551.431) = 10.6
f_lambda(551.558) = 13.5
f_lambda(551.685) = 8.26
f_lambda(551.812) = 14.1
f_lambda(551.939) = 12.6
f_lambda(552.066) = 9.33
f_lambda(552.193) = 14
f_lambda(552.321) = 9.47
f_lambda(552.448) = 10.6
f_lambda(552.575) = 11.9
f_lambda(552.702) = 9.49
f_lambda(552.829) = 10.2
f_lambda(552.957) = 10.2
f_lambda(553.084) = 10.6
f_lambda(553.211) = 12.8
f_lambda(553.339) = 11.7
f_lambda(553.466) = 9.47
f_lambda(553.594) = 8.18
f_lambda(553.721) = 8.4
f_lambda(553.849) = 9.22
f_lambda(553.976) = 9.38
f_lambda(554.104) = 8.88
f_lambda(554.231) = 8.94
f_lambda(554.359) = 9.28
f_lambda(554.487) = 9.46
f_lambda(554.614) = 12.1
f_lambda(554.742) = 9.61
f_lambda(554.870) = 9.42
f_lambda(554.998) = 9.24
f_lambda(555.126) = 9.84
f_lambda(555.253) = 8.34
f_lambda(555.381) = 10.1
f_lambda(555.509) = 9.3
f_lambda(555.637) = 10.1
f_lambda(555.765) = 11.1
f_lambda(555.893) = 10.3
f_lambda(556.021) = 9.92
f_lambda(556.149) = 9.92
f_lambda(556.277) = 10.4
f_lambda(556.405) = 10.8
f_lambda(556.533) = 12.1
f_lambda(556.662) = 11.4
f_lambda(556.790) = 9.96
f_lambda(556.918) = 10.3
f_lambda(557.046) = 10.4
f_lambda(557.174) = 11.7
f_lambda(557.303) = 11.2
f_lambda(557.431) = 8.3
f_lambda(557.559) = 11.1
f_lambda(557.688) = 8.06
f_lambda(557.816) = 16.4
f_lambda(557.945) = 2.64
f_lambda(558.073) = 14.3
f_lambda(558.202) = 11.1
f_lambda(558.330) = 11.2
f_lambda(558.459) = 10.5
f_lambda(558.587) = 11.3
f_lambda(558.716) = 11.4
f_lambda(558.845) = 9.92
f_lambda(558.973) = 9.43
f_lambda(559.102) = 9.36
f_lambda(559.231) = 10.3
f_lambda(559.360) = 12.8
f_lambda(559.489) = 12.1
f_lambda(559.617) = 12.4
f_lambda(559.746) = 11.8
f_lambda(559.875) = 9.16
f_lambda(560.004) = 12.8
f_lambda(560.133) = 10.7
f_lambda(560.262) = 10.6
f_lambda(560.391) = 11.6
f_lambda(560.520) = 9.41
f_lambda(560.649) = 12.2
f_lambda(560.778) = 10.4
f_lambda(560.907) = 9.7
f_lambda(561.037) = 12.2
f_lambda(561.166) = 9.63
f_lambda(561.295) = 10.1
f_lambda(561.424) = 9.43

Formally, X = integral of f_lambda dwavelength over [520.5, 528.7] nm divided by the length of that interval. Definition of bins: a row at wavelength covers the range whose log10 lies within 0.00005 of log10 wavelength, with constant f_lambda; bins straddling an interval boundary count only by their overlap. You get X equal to 11.3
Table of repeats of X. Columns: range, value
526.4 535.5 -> 10.8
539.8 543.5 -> 11.1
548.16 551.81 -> 10.6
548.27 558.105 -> 10.4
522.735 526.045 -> 11.2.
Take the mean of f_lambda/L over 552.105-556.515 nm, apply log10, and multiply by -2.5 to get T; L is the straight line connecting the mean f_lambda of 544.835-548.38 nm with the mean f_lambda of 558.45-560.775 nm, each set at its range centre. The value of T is 0.09 mag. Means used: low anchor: 10.9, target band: 10.1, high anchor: 11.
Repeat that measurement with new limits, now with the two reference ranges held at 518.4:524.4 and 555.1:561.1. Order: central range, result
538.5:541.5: -0.089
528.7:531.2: 0.067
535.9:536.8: 0.047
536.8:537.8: 0.053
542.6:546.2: 0.005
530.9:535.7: 0.033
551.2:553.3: -0.030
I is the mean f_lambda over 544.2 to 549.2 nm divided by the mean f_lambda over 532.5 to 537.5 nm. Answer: 1.0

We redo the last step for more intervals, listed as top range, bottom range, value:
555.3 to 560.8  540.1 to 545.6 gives 0.98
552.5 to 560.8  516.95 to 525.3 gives 0.97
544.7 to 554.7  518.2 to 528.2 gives 0.95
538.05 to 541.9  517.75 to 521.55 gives 1.06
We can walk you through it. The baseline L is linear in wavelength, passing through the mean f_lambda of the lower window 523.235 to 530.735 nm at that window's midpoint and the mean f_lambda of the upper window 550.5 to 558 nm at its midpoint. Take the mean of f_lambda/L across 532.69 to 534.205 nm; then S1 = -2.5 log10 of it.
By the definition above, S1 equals 0.03 mag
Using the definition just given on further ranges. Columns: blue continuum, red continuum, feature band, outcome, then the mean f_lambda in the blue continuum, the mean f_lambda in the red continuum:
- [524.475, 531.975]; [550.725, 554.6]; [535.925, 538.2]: 0.01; 11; 10.4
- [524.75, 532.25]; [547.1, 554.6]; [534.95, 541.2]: -0.04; 11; 10.5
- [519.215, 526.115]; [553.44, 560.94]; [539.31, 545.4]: -0.02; 11.1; 10.3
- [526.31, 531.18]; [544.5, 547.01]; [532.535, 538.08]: 0.04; 11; 11.1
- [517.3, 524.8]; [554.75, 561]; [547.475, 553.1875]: -0.01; 10.8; 10.6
